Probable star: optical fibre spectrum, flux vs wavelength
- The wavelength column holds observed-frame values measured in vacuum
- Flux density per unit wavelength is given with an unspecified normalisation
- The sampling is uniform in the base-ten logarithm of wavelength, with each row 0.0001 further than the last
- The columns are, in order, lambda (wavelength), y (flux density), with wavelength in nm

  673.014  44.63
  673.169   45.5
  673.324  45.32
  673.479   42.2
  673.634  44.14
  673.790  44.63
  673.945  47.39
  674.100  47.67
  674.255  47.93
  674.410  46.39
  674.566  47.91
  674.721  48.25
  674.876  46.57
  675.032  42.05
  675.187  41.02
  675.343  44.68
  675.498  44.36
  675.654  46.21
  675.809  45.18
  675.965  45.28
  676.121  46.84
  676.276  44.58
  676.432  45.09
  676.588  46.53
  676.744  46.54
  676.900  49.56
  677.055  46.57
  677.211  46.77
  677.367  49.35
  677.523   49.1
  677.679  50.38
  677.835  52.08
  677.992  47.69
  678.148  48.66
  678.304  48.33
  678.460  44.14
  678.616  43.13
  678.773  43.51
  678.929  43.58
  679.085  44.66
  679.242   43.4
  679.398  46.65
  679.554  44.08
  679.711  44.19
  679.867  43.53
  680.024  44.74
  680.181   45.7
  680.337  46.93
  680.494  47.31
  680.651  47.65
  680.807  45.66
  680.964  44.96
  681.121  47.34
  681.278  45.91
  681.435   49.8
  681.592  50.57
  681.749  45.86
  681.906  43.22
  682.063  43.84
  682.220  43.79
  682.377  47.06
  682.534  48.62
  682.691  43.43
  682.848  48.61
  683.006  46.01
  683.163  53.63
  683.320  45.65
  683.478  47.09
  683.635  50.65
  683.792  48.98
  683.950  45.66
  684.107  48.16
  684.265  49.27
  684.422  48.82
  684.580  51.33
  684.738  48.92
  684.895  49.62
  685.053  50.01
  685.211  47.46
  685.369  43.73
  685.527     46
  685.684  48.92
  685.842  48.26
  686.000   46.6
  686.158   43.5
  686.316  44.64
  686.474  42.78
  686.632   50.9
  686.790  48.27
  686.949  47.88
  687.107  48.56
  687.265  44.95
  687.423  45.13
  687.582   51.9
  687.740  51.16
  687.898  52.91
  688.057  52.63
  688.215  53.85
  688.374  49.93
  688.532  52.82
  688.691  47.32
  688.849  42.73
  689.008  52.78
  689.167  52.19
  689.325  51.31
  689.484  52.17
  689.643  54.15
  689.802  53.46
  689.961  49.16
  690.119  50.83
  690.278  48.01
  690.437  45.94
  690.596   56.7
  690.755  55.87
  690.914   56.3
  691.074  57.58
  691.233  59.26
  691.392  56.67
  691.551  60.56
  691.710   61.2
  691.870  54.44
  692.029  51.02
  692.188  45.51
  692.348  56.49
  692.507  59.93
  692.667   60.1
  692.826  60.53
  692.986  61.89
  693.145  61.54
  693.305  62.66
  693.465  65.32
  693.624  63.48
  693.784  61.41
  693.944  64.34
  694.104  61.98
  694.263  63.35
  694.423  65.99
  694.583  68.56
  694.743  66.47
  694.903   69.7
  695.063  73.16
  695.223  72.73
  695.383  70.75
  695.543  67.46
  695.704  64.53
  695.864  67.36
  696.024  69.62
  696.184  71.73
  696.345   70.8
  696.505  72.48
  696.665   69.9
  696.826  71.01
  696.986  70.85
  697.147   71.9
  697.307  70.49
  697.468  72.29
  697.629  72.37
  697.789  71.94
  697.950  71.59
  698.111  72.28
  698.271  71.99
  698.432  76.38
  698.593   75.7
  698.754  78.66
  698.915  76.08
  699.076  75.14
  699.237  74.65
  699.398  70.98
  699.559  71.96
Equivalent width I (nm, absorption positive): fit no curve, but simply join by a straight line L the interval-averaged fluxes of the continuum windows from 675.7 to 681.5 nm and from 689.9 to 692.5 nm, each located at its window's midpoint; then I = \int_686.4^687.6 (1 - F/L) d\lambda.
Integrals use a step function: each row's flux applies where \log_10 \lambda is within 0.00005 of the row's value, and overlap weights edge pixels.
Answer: 0.100 nm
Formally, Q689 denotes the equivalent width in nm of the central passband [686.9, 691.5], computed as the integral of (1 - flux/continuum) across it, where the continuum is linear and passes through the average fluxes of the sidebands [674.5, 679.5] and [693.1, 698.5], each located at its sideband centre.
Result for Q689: 0.70 nm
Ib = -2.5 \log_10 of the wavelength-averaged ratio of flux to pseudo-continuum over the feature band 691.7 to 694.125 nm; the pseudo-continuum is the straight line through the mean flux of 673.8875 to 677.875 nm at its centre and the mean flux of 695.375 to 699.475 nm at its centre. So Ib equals 0.13 mag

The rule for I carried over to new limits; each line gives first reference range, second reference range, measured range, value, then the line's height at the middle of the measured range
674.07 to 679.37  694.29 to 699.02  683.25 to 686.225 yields 0.444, 56.3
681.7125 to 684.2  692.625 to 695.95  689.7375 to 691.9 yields 0.185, 59.8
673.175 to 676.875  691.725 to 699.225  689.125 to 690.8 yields 0.265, 61.4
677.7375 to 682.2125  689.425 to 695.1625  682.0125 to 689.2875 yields 0.507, 51.9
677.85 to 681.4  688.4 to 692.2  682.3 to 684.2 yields 0.014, 48.2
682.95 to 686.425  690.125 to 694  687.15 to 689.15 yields 0.096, 52.4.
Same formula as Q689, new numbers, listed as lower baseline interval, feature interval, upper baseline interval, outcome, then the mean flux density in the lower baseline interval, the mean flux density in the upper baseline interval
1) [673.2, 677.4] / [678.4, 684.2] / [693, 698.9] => 0.71 nm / 45.9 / 69.2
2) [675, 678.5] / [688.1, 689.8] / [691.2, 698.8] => 0.25 nm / 46.7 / 66.3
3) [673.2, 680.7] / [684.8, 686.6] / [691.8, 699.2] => 0.30 nm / 46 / 67.3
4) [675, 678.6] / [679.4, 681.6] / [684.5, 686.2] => 0.04 nm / 46.6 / 47.8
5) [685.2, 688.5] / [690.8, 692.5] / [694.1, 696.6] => 0.10 nm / 48.2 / 68.8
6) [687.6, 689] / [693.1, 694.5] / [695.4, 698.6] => 0.00 nm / 50.6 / 71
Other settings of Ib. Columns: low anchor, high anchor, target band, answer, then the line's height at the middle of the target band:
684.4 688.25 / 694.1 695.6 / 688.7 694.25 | 0.08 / 60.4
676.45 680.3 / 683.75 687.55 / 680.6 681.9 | 0.00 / 46.8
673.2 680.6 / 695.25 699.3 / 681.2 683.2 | 0.13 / 52.7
